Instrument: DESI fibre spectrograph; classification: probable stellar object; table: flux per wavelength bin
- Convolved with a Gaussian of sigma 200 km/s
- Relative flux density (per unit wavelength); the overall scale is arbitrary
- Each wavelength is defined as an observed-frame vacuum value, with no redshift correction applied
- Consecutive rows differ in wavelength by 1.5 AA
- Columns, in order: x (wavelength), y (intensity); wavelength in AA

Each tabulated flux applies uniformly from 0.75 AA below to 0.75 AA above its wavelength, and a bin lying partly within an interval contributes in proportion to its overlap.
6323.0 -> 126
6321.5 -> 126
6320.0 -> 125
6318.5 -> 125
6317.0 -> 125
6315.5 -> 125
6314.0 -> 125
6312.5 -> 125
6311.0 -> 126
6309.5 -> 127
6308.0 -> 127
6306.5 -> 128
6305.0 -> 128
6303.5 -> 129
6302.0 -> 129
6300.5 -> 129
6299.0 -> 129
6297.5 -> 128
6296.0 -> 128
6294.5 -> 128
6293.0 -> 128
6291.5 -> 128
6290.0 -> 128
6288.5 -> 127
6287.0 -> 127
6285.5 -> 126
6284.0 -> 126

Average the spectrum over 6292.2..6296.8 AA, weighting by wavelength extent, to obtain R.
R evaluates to 128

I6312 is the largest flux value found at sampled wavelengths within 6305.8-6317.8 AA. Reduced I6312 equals 128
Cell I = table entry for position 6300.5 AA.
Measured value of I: 129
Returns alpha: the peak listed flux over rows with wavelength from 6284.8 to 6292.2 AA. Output 128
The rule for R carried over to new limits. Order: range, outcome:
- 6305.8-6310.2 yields 127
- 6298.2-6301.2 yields 129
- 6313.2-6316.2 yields 125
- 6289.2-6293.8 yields 128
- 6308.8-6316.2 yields 126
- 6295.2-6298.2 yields 128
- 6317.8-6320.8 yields 125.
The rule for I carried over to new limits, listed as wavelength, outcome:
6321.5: 126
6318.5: 125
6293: 128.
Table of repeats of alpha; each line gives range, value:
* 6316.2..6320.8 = 125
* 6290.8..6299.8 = 129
